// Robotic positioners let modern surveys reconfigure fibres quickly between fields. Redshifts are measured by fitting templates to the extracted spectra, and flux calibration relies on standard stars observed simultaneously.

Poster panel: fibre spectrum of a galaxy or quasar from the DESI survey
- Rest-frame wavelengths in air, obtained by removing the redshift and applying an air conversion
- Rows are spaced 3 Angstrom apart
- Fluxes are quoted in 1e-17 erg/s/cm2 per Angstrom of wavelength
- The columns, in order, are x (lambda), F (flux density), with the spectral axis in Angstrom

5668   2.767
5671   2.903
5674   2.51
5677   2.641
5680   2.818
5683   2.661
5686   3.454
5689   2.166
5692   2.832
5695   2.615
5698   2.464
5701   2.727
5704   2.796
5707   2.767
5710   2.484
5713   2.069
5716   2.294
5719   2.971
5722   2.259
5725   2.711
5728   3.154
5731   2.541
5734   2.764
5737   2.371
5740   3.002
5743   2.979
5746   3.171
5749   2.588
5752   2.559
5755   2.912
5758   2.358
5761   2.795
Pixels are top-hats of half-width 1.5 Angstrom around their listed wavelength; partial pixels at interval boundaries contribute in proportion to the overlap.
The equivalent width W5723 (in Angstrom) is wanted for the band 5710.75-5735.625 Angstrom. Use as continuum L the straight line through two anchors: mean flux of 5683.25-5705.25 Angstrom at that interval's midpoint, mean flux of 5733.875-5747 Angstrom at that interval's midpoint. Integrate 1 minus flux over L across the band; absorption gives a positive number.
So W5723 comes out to 1.9 Angstrom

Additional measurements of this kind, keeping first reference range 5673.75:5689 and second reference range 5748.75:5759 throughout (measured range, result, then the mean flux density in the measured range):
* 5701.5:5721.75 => 1.19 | 2.55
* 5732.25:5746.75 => -1.02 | 2.84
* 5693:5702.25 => 0.44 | 2.61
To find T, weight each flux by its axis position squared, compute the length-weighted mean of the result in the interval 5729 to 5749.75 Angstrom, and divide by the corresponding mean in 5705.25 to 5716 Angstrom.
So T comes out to 1.2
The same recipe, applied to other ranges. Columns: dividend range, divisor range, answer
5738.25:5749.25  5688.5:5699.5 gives 1.18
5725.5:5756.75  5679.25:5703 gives 1.05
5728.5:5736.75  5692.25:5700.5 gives 1.04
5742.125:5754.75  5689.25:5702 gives 1.10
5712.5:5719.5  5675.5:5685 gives 0.89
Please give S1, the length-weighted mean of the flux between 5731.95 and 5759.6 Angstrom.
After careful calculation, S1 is 2.74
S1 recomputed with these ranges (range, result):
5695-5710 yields 2.66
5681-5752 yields 2.69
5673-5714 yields 2.65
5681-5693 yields 2.78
